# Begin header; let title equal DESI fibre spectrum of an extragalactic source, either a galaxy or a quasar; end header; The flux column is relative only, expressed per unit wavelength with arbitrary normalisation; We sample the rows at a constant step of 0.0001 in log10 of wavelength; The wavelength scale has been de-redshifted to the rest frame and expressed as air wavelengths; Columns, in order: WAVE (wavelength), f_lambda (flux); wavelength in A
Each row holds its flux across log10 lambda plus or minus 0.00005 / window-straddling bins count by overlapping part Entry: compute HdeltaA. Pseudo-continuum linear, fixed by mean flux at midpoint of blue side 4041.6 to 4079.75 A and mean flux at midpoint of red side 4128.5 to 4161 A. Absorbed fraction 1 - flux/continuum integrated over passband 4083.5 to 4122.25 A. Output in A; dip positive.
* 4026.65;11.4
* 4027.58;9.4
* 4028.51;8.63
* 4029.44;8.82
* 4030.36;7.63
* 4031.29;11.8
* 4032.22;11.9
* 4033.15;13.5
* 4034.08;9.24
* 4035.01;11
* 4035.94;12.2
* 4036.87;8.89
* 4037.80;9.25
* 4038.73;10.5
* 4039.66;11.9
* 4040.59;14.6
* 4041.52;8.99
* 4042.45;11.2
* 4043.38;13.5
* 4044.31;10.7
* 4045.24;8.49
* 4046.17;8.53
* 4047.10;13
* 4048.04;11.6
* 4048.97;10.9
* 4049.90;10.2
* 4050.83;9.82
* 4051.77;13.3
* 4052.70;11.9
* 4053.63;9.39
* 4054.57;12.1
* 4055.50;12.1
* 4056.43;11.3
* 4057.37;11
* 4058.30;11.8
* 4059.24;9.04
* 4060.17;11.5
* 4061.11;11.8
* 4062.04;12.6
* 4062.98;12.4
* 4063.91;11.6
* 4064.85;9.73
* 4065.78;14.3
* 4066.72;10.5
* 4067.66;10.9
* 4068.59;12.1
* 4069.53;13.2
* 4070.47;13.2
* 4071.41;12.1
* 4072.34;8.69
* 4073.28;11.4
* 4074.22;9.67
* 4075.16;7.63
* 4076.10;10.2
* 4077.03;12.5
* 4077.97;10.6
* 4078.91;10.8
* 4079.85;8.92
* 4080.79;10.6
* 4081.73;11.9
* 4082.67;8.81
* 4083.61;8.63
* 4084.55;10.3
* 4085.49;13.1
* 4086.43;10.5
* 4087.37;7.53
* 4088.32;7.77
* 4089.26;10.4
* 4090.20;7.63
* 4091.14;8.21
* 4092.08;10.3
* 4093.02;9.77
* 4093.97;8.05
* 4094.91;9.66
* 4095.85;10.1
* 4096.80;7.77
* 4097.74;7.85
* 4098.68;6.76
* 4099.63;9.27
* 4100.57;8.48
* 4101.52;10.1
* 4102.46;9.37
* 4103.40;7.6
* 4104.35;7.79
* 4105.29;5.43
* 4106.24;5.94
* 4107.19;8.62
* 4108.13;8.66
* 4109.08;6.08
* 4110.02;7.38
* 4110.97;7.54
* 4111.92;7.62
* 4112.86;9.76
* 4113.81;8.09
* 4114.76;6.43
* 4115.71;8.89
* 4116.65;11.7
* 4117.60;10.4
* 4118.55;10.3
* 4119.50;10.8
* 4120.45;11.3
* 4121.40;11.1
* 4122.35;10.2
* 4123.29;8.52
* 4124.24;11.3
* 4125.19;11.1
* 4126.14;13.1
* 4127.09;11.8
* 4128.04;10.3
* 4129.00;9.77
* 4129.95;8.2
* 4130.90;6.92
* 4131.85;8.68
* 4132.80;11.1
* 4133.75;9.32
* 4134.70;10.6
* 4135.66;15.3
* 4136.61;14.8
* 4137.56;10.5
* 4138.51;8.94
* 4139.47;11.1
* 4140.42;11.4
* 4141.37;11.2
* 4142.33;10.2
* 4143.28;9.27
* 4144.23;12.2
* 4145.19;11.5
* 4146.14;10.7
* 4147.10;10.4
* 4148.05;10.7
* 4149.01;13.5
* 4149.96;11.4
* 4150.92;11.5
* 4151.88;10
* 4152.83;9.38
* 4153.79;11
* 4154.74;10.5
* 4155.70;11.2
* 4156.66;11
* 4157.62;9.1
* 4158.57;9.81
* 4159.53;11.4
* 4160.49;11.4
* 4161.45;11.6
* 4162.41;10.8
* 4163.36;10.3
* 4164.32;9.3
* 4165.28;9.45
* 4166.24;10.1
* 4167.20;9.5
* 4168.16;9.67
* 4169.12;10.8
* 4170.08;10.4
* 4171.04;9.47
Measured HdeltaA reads 7.3 A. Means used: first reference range 11.1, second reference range 10.7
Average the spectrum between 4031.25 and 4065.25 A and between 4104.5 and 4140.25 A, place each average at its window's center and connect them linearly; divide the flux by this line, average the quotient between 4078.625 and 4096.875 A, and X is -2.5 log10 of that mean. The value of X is 0.09 mag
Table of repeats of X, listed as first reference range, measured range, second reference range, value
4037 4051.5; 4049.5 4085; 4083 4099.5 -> -0.106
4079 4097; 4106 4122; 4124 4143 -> 0.151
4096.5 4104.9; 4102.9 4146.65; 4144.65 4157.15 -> -0.015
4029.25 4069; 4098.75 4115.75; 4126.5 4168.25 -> 0.343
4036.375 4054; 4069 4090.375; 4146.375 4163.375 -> 0.059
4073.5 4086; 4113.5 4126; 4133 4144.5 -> 0.084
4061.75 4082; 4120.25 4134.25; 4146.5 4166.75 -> 0.068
